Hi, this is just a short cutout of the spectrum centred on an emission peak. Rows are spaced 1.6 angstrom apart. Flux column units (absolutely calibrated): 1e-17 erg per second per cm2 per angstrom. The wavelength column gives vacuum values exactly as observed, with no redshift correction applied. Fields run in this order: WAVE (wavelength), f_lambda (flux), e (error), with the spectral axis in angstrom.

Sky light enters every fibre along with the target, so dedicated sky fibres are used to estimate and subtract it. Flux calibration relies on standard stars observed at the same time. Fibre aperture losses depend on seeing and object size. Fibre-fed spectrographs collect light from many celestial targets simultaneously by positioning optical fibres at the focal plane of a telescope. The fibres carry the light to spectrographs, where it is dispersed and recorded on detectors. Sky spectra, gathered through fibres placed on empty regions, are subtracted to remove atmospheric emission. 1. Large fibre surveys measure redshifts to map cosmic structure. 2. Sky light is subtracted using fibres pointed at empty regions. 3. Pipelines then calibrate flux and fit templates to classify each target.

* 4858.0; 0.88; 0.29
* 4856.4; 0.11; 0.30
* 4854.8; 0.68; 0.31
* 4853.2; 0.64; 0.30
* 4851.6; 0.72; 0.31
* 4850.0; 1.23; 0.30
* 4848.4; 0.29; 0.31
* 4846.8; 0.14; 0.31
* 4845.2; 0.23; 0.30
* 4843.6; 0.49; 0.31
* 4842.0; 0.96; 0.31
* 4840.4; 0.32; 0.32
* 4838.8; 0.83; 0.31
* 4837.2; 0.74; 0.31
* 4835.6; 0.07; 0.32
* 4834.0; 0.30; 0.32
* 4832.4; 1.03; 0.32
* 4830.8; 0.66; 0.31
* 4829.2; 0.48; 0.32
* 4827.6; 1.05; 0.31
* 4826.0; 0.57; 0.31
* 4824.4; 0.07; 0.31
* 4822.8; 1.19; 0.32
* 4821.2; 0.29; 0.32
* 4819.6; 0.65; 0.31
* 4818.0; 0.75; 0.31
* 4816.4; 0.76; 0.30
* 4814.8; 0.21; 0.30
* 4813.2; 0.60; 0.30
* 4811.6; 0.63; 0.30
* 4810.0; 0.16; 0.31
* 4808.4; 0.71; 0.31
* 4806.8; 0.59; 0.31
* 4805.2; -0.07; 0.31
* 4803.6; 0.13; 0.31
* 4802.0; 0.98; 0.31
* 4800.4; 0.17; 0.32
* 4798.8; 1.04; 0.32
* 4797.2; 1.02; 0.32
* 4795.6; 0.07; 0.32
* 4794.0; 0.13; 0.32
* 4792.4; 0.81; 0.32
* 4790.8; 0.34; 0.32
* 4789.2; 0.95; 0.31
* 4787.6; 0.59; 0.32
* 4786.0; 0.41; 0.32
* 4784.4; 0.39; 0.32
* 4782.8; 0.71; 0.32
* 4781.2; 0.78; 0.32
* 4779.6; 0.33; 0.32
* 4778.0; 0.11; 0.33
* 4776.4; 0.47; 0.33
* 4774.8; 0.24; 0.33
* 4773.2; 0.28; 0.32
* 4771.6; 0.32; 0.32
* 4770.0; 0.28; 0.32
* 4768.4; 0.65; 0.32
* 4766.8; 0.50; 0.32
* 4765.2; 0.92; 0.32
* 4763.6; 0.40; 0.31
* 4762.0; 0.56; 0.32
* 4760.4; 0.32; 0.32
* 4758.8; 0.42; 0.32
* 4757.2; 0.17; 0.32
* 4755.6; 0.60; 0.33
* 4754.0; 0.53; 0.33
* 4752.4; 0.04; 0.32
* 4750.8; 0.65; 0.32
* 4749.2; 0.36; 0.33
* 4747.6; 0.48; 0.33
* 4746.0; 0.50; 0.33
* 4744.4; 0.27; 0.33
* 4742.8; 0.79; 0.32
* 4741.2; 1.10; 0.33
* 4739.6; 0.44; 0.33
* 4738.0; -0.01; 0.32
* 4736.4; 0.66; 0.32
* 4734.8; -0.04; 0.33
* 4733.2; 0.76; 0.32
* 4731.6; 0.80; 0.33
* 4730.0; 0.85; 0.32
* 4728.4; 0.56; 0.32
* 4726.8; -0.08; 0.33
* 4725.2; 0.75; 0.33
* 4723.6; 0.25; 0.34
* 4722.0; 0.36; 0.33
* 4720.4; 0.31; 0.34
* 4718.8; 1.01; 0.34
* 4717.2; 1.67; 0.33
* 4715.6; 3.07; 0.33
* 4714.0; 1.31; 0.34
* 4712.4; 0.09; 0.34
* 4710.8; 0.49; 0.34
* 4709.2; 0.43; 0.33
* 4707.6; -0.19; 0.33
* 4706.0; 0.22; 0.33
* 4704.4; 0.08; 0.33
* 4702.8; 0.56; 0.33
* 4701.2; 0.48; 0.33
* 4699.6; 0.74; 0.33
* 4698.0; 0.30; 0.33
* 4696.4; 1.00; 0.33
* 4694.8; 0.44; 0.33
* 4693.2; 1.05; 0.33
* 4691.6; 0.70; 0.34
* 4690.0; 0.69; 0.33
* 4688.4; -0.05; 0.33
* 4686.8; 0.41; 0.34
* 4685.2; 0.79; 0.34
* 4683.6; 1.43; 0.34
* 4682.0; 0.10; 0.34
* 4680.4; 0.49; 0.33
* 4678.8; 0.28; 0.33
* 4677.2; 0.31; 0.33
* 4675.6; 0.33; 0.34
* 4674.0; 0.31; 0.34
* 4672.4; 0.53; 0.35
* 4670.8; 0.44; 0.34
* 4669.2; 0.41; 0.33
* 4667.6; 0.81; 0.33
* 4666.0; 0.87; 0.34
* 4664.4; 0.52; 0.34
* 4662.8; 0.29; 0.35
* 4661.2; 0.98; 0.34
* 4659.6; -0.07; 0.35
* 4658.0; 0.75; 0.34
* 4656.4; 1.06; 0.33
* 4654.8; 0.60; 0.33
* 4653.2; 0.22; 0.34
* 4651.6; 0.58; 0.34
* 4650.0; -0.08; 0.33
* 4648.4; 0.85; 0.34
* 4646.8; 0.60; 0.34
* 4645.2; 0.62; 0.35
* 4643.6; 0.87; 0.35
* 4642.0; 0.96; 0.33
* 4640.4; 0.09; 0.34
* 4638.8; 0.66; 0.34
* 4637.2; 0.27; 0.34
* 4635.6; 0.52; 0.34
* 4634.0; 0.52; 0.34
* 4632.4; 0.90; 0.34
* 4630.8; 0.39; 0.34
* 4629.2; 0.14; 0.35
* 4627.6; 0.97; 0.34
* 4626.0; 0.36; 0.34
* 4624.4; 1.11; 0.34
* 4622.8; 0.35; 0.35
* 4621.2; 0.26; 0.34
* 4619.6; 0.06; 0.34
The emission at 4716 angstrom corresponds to Hgamma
